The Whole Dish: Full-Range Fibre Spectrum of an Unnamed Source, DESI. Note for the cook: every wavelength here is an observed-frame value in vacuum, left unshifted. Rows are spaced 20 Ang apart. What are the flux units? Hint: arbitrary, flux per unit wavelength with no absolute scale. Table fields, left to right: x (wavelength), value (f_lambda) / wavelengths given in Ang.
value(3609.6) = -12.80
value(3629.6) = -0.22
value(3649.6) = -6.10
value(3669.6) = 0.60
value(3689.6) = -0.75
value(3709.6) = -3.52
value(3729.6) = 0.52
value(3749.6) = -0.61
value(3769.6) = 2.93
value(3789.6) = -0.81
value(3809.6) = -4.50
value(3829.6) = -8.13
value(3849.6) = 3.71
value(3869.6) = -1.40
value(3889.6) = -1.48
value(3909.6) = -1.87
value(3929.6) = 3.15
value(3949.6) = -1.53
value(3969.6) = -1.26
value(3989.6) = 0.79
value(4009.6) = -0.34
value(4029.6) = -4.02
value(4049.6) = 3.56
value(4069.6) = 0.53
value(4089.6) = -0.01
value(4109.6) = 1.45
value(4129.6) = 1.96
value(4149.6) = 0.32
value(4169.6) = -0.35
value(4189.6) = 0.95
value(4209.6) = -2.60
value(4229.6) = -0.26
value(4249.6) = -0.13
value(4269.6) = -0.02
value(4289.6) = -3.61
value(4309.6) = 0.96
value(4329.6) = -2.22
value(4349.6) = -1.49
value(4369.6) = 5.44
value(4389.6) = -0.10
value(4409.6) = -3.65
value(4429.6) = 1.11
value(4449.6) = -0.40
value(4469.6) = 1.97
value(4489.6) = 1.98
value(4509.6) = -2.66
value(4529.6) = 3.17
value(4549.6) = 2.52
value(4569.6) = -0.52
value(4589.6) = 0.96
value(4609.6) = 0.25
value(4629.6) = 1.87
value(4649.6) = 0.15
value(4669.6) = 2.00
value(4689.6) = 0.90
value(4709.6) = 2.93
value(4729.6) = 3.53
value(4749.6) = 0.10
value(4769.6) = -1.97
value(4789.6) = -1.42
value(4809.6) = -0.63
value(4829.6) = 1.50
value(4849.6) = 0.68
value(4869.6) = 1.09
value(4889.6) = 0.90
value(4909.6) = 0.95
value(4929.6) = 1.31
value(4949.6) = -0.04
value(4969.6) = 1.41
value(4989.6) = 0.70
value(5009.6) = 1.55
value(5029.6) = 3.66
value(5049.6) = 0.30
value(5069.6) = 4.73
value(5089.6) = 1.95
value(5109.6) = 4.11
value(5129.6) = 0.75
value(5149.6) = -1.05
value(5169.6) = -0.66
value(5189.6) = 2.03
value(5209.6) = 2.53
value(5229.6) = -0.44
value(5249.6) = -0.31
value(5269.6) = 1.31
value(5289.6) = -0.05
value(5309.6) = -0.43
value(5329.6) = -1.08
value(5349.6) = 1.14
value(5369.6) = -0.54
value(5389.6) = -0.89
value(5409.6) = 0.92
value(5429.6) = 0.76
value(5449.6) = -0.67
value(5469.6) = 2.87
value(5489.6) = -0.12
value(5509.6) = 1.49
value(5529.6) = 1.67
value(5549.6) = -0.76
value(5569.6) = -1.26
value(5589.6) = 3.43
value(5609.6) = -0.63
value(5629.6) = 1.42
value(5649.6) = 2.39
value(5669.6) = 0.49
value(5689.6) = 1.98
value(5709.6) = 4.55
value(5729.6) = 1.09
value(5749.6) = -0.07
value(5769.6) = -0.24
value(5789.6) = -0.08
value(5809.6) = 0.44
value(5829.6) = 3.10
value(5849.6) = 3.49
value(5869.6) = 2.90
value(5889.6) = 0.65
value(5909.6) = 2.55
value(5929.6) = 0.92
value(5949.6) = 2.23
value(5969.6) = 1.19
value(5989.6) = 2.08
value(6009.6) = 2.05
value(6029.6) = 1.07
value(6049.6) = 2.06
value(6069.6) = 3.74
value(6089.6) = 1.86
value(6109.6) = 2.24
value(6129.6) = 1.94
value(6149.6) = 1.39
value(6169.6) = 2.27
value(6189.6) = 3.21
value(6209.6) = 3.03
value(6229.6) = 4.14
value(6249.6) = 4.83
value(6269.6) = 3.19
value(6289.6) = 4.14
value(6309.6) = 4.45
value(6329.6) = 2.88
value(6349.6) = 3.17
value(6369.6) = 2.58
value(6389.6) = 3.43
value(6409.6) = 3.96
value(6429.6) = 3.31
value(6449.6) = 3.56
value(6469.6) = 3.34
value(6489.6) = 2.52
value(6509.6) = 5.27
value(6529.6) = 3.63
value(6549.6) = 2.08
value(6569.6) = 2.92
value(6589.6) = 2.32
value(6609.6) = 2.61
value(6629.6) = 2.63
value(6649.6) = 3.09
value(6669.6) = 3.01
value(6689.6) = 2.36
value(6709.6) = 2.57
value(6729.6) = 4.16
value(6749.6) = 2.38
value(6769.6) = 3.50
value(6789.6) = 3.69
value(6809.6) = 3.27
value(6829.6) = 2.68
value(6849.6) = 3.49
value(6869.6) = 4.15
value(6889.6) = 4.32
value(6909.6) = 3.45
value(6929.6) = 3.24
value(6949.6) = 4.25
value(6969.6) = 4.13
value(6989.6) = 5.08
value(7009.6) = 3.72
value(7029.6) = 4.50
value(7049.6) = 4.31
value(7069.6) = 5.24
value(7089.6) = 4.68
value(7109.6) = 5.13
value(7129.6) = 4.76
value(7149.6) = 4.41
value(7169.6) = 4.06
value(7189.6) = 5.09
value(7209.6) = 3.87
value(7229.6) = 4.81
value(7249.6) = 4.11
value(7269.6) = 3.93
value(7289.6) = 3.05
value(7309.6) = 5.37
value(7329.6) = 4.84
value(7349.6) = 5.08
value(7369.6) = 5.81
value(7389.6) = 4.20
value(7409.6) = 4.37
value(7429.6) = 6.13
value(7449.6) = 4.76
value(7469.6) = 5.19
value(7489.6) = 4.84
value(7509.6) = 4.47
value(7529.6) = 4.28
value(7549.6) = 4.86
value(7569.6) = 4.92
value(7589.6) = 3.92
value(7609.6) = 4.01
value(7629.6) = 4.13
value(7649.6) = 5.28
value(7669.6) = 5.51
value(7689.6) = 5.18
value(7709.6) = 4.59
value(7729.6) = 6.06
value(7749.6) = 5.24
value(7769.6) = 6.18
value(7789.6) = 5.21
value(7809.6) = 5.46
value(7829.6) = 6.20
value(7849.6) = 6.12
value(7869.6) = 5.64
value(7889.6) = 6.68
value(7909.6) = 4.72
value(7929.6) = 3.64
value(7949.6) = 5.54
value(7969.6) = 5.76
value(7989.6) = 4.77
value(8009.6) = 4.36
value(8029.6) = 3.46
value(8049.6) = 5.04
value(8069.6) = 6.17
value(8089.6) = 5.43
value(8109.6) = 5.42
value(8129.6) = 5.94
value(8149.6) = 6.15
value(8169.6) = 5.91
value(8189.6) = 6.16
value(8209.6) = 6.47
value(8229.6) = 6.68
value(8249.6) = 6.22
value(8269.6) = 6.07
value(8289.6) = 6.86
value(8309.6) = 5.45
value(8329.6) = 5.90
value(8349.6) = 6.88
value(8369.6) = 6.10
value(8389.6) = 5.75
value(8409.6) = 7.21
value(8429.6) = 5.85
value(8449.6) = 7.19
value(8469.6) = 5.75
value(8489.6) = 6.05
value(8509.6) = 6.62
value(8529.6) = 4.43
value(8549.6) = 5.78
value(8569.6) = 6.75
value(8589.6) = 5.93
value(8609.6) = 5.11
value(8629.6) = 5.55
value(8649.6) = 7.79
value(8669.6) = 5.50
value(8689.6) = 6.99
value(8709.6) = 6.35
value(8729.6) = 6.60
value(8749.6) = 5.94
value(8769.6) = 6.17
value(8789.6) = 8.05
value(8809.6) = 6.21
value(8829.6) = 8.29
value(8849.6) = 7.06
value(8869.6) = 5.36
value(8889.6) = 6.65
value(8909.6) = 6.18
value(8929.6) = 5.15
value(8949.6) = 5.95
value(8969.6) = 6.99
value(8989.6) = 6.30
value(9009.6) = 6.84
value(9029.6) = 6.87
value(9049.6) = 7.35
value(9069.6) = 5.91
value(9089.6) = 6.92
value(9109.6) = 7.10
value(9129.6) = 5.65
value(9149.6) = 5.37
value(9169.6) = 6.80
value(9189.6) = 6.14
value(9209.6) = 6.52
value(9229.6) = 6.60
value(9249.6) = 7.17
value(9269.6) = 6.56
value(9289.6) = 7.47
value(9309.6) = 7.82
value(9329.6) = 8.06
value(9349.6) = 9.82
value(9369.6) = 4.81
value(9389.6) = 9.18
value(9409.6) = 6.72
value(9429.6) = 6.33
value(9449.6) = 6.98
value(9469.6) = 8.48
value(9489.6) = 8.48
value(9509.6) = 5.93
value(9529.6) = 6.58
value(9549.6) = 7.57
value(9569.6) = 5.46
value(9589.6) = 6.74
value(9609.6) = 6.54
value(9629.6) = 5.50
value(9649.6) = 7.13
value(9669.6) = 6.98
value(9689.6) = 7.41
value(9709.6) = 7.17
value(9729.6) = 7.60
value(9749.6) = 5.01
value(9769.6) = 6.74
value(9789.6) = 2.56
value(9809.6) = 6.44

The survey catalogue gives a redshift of 0.551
